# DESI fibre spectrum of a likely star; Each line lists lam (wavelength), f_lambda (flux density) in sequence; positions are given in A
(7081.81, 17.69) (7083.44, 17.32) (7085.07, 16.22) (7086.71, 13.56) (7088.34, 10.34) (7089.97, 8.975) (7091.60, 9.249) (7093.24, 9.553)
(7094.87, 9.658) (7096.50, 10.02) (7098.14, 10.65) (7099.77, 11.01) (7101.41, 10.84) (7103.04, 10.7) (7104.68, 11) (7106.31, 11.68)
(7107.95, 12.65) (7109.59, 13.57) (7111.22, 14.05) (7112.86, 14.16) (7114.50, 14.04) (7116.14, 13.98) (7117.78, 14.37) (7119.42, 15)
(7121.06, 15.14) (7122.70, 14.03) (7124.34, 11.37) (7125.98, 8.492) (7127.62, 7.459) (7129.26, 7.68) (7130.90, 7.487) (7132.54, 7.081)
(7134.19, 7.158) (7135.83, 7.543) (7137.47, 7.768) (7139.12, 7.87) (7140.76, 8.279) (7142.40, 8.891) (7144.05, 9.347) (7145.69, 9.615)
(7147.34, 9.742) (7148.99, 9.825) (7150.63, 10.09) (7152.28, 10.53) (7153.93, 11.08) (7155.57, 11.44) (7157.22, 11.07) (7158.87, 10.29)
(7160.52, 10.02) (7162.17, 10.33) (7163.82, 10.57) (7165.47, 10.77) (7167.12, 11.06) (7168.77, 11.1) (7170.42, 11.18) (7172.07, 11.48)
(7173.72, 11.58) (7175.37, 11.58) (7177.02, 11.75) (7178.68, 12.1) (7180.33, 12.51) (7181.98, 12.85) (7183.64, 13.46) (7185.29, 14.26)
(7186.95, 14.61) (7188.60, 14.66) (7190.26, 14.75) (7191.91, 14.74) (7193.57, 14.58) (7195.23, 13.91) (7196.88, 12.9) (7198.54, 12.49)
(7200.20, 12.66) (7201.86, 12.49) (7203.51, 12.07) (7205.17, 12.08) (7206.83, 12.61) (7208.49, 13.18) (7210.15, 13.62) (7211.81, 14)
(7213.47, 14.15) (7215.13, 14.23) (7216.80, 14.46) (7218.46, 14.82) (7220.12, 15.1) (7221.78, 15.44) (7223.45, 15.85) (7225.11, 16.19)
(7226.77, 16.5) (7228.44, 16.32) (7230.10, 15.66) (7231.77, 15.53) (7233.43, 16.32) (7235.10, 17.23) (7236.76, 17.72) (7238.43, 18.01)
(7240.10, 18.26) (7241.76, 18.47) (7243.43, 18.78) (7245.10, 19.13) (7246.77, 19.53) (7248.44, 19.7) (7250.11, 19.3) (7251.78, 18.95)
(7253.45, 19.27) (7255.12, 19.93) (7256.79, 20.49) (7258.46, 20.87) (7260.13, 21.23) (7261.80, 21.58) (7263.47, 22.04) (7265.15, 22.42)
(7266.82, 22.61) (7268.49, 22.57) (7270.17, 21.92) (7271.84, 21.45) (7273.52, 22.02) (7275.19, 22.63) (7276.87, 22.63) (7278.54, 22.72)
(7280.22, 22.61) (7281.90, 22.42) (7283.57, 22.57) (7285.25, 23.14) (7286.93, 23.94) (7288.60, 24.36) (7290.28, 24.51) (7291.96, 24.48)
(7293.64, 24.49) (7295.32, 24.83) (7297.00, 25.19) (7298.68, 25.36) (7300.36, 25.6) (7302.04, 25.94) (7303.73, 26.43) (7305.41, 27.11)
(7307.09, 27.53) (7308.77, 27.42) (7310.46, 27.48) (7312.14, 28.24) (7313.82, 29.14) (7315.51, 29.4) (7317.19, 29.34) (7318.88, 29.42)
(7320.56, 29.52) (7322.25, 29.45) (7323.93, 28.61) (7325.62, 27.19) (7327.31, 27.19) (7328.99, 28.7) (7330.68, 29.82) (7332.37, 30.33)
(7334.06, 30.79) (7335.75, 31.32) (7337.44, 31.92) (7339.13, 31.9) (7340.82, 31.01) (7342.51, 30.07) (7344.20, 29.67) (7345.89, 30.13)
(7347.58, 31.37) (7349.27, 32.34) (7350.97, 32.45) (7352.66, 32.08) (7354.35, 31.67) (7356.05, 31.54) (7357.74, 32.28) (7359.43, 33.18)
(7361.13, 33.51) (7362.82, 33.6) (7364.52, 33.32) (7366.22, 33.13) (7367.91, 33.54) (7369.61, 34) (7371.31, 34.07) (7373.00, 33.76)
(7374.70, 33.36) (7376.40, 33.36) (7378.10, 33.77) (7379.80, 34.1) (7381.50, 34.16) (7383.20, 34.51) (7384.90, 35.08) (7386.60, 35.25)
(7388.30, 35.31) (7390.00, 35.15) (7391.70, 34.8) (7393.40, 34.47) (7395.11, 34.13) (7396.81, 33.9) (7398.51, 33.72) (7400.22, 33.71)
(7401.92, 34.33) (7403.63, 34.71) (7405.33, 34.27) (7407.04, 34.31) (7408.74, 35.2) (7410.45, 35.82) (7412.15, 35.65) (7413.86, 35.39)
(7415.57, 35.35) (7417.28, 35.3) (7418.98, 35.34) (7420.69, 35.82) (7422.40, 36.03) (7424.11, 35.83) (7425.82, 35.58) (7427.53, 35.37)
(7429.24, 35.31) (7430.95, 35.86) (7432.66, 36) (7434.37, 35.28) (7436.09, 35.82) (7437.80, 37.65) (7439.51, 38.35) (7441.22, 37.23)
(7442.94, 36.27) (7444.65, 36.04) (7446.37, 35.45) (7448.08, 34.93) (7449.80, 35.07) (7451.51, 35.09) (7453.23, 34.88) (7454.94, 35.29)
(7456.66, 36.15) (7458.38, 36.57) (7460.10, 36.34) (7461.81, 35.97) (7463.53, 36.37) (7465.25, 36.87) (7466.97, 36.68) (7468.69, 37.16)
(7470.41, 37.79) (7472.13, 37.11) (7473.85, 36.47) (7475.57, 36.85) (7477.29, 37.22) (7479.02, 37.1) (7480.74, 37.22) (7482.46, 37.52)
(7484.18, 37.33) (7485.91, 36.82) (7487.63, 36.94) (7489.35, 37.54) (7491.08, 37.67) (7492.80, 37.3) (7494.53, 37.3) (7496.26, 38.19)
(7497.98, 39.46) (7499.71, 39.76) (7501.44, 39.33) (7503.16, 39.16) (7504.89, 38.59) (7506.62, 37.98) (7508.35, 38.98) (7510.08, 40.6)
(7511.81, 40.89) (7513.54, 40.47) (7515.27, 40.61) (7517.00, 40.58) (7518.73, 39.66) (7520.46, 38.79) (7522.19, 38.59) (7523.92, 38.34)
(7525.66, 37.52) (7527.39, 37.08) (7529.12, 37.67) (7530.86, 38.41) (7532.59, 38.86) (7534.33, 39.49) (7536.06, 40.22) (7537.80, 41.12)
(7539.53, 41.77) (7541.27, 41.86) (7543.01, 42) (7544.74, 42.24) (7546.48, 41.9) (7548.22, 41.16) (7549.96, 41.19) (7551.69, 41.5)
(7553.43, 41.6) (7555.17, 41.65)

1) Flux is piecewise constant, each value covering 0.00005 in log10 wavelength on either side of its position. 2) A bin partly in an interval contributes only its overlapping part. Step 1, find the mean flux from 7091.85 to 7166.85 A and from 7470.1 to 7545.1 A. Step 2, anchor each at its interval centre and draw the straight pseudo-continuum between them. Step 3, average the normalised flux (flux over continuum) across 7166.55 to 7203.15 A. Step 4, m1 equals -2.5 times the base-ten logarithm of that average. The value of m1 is 0.15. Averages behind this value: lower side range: 10.6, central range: 12.9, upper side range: 38.8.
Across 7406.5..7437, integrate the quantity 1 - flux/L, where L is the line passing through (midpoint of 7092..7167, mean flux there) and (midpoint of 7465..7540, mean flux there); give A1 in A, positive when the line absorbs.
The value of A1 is -2.9 A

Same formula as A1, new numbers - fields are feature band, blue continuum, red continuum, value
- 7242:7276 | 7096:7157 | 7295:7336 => 3.1 A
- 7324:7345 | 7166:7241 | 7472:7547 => -4.5 A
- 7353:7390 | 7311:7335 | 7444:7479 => -2.4 A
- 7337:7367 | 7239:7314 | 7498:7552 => -4.2 A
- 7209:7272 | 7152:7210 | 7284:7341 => 3.9 A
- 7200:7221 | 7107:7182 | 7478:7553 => 3.2 A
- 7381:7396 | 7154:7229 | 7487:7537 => -3.1 A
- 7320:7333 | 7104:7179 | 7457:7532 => -1.9 A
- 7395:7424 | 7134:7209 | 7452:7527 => -3.5 A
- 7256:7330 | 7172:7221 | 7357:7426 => -3.7 A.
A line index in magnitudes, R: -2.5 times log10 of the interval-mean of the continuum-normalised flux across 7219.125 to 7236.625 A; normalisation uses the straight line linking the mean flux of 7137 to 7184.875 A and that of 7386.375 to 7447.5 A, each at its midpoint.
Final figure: 0.07 mag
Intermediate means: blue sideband 10.7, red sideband 35.4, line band 16.1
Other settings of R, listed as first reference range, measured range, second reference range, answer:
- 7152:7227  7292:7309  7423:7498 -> -0.15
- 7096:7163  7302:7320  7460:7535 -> -0.16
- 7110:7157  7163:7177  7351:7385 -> 0.25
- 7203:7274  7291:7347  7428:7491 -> -0.16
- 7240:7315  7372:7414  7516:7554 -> -0.13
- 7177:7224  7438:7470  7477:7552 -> -0.06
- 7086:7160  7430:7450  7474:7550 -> -0.08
